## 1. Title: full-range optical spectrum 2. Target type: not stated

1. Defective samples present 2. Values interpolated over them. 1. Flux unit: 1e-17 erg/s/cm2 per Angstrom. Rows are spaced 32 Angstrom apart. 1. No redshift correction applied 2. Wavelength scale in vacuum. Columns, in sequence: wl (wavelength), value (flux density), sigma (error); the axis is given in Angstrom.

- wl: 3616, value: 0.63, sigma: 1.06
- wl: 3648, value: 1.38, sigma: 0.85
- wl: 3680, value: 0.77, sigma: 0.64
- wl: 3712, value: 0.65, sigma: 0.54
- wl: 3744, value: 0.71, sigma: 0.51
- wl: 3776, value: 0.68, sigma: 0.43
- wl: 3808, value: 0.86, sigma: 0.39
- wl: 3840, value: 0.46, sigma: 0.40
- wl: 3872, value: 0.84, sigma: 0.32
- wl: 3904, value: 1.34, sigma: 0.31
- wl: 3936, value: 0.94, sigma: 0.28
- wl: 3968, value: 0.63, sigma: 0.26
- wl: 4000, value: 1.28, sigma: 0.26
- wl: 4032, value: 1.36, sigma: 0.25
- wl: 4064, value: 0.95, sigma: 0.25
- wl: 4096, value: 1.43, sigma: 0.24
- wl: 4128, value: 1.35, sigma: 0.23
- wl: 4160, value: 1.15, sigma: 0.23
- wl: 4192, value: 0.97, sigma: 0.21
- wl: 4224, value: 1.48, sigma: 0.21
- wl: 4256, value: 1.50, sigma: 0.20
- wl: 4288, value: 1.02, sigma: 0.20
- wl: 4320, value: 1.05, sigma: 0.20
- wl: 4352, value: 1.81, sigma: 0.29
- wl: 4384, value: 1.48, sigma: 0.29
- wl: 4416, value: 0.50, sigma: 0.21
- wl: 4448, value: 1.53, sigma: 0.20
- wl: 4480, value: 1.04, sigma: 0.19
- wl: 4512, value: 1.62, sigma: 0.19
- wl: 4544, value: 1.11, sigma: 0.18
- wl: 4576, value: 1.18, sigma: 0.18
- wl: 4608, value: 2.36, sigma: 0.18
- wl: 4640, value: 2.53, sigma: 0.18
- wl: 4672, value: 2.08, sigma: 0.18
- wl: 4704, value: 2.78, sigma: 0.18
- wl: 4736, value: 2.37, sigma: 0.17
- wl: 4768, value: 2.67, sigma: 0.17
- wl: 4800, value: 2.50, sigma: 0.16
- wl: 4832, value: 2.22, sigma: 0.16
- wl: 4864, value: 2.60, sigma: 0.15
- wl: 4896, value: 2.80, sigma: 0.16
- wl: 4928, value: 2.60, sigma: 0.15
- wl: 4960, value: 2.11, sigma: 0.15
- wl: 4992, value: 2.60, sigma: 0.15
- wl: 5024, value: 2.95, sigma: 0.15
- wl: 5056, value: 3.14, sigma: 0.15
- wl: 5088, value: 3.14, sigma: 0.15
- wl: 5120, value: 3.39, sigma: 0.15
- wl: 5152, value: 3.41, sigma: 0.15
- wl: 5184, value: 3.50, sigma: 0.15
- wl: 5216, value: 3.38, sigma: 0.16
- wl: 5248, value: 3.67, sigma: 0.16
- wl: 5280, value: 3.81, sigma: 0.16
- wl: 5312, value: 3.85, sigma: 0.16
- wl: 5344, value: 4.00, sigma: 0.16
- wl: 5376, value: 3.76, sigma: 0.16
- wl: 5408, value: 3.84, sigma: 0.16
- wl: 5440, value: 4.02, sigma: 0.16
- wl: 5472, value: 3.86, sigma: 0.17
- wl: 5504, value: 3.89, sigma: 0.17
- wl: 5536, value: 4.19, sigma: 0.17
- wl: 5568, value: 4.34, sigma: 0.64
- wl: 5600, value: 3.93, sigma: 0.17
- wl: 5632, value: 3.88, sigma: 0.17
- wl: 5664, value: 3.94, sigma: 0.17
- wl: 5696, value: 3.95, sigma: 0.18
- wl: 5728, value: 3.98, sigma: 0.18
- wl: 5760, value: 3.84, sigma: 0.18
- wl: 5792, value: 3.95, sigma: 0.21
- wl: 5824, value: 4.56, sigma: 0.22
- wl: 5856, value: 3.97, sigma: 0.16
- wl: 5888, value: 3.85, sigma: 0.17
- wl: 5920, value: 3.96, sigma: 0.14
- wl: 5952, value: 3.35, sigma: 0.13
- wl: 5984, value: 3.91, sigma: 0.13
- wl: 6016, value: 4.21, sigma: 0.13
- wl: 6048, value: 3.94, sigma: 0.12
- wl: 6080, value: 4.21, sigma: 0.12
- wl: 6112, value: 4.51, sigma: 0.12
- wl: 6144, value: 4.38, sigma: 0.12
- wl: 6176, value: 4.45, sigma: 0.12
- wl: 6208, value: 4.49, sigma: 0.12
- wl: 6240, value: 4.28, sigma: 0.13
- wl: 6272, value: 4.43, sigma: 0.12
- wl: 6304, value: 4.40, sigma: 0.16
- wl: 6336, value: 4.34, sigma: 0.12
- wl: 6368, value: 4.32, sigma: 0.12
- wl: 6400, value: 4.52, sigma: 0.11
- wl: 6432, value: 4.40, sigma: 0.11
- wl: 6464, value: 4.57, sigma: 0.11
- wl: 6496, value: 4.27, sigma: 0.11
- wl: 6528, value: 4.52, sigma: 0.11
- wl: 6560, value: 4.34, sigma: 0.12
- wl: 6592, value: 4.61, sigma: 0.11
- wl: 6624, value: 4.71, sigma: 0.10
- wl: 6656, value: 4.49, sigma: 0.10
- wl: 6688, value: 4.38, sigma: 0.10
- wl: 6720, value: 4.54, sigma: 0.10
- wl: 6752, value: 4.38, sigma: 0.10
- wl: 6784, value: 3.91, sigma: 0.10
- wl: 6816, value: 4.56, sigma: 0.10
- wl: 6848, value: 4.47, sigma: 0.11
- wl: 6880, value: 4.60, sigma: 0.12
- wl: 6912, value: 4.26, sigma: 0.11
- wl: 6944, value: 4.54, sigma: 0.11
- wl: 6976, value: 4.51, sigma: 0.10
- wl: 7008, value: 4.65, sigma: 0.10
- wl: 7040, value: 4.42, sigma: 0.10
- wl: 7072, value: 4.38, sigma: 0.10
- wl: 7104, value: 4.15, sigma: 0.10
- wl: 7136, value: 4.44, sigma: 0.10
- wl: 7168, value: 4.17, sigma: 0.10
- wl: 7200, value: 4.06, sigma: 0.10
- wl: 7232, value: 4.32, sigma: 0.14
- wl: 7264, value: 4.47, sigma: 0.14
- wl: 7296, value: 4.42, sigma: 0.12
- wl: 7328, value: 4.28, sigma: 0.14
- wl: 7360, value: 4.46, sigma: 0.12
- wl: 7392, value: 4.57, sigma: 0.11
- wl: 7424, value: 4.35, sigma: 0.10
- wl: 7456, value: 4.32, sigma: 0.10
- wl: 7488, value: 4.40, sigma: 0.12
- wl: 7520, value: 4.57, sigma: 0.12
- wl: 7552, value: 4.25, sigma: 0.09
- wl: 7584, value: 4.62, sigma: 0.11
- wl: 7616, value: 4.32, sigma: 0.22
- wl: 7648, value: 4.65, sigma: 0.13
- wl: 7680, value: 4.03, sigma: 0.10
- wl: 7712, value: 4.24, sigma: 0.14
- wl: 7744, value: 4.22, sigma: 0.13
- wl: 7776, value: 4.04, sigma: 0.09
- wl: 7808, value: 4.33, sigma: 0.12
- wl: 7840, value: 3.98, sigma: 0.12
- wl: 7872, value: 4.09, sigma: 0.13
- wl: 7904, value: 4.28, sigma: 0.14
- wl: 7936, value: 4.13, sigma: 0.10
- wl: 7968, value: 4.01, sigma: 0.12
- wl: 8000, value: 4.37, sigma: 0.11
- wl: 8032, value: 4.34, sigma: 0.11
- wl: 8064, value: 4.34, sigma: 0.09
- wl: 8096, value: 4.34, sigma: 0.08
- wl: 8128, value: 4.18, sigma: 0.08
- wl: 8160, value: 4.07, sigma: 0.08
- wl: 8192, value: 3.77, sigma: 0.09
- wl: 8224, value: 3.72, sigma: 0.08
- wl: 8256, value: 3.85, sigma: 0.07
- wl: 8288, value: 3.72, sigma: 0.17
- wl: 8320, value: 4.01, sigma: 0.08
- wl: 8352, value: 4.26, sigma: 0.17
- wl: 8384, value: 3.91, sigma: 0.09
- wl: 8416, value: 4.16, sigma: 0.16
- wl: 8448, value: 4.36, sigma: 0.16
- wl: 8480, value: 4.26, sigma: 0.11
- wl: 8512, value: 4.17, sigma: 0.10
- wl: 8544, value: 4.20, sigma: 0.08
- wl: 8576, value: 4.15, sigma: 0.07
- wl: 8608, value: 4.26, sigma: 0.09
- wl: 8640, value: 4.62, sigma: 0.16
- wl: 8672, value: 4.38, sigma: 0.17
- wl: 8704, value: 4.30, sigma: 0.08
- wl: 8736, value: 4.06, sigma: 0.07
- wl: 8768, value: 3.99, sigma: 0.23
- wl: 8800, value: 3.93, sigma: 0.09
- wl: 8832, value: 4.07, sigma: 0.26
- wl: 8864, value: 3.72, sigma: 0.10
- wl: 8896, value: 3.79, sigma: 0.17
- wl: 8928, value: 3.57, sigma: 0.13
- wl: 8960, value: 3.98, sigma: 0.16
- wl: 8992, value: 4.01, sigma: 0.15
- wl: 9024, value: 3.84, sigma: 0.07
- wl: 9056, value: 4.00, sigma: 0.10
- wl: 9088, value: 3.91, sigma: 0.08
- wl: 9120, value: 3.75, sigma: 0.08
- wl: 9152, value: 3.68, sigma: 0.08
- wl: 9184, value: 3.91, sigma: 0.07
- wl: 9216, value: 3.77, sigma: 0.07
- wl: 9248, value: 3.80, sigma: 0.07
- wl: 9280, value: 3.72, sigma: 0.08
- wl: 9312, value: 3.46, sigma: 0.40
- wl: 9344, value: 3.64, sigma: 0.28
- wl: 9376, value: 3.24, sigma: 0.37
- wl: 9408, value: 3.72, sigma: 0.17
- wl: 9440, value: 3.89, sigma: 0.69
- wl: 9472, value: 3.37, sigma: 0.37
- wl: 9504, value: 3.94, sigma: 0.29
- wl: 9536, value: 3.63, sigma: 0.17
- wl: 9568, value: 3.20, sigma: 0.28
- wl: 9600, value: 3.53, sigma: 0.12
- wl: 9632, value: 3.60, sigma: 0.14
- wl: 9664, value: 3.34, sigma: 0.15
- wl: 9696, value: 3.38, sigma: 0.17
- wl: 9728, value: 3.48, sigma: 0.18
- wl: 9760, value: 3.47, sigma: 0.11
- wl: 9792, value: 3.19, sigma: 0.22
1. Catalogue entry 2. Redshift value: 0.15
